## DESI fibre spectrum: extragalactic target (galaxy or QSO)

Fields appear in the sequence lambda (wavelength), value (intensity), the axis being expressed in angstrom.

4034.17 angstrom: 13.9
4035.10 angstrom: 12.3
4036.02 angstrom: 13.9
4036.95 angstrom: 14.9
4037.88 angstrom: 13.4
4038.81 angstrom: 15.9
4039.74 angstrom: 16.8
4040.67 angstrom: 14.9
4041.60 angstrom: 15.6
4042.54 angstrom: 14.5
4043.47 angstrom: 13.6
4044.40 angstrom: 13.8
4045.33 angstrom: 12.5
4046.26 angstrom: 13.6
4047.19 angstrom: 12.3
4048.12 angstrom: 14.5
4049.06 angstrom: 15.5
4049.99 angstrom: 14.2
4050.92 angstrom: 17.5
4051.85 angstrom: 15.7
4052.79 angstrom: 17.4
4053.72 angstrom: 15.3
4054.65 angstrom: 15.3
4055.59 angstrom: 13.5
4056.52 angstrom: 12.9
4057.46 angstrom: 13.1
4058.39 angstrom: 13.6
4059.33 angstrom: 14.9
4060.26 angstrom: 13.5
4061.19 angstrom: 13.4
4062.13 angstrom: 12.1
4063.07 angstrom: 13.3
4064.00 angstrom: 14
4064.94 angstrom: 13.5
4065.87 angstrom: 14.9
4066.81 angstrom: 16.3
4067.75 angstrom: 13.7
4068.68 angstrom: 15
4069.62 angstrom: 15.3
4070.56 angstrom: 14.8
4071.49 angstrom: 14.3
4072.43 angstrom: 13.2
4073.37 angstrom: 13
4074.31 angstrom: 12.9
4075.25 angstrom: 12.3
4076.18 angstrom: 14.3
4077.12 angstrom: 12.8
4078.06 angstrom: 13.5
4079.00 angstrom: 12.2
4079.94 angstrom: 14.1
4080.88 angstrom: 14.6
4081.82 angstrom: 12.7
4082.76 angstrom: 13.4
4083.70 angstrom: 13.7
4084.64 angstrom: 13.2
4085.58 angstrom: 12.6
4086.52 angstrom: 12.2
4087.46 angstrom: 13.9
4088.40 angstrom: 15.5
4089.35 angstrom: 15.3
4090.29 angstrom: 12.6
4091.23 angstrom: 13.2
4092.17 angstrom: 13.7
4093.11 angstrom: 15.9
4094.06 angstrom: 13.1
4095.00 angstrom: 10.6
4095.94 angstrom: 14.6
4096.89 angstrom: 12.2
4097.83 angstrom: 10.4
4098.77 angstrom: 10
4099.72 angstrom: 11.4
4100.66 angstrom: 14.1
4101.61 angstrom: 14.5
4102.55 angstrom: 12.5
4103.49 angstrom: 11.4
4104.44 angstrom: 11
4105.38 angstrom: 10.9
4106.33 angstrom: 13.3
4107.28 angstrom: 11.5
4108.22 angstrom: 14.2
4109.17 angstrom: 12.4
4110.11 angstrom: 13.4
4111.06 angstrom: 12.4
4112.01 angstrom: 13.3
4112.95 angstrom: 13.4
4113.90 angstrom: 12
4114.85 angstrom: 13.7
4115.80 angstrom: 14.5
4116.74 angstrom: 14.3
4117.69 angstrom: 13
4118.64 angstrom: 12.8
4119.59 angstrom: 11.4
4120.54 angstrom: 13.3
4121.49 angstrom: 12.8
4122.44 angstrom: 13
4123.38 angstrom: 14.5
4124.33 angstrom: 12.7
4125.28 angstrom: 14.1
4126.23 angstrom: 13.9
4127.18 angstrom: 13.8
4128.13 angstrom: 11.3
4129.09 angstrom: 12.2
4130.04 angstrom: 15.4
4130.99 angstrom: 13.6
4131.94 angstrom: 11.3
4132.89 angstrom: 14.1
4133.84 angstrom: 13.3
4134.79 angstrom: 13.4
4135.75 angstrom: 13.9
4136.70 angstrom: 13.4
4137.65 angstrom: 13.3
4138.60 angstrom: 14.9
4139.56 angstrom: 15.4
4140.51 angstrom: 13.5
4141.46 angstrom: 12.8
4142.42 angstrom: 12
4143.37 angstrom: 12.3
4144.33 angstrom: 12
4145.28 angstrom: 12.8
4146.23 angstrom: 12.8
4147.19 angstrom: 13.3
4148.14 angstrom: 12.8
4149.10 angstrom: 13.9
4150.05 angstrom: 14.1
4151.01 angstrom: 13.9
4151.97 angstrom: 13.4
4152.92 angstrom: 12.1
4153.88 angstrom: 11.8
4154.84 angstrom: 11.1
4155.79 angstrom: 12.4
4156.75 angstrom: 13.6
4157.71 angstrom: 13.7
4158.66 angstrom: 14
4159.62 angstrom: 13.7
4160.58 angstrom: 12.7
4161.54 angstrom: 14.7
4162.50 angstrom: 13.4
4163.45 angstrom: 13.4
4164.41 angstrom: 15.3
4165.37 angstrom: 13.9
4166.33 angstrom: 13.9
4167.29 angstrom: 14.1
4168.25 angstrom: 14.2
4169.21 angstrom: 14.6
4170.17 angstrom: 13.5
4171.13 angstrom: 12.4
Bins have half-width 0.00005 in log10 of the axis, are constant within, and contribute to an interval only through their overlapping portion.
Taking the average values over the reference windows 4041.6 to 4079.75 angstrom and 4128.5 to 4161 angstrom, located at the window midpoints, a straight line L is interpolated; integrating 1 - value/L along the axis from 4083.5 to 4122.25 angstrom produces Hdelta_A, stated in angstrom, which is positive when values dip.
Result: 2.0 angstrom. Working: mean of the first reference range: 14.1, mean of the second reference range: 13.2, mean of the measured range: 12.9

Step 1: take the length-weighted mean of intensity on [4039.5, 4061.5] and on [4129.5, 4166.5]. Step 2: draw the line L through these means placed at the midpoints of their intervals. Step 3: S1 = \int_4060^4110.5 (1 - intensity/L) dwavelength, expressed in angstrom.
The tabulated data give 3.0 angstrom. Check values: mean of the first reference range 14.5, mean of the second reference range 13.4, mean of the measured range 13.3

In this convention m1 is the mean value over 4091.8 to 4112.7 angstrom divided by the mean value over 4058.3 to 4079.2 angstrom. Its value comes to 0.9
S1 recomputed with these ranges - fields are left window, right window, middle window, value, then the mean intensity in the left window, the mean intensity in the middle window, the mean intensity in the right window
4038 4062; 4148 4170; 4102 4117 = 1.30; 14.5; 12.8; 13.5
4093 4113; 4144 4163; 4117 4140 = -1.00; 12.5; 13.4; 13.1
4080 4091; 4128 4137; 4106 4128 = 0.32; 13.6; 13.2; 13.2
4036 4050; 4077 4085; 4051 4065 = -0.22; 14.4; 14.2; 13.4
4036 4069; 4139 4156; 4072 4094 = 0.67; 14.4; 13.5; 12.9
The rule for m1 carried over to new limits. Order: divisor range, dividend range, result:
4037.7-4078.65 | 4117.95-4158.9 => 0.92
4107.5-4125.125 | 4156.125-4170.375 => 1.06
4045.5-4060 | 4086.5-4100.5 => 0.89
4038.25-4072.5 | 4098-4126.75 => 0.89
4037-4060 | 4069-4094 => 0.94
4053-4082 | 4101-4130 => 0.93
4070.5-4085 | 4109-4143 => 0.99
